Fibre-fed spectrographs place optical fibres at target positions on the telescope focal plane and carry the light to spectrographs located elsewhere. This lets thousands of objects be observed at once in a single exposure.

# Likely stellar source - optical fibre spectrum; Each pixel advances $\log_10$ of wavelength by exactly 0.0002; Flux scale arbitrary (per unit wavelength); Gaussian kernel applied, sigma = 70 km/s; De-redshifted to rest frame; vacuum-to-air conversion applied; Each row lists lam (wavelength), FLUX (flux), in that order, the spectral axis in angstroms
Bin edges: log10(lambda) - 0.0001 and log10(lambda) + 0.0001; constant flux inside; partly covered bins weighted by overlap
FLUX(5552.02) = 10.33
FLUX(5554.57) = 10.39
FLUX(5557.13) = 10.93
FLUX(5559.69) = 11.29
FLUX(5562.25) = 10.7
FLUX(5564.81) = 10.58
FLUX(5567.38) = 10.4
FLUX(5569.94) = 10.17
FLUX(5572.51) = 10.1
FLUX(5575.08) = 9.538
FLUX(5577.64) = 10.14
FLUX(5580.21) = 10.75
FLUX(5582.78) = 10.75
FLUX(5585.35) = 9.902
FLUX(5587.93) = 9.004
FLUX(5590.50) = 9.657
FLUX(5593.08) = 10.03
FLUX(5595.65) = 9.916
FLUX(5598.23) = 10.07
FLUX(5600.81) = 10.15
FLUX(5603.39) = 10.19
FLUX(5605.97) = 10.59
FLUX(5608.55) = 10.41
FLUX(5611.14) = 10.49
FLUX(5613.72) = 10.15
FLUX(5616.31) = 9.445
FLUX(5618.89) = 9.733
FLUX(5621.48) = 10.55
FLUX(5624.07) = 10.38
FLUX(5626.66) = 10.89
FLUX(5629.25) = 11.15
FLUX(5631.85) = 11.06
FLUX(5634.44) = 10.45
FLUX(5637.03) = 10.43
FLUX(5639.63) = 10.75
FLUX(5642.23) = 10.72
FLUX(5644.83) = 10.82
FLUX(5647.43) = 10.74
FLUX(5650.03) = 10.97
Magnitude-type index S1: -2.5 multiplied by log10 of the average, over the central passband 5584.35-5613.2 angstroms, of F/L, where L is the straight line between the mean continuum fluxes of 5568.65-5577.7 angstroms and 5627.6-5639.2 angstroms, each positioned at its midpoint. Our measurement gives 0.03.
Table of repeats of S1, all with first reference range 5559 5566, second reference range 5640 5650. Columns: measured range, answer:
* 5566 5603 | 0.08 mag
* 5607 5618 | 0.07 mag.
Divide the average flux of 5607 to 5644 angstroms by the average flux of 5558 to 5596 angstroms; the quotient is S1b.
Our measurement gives 1.03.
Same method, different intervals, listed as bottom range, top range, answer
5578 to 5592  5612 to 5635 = 1.04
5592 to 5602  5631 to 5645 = 1.06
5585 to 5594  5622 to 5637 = 1.12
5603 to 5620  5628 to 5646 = 1.06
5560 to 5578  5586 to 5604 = 0.96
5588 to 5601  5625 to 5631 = 1.11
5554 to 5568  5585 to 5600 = 0.91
